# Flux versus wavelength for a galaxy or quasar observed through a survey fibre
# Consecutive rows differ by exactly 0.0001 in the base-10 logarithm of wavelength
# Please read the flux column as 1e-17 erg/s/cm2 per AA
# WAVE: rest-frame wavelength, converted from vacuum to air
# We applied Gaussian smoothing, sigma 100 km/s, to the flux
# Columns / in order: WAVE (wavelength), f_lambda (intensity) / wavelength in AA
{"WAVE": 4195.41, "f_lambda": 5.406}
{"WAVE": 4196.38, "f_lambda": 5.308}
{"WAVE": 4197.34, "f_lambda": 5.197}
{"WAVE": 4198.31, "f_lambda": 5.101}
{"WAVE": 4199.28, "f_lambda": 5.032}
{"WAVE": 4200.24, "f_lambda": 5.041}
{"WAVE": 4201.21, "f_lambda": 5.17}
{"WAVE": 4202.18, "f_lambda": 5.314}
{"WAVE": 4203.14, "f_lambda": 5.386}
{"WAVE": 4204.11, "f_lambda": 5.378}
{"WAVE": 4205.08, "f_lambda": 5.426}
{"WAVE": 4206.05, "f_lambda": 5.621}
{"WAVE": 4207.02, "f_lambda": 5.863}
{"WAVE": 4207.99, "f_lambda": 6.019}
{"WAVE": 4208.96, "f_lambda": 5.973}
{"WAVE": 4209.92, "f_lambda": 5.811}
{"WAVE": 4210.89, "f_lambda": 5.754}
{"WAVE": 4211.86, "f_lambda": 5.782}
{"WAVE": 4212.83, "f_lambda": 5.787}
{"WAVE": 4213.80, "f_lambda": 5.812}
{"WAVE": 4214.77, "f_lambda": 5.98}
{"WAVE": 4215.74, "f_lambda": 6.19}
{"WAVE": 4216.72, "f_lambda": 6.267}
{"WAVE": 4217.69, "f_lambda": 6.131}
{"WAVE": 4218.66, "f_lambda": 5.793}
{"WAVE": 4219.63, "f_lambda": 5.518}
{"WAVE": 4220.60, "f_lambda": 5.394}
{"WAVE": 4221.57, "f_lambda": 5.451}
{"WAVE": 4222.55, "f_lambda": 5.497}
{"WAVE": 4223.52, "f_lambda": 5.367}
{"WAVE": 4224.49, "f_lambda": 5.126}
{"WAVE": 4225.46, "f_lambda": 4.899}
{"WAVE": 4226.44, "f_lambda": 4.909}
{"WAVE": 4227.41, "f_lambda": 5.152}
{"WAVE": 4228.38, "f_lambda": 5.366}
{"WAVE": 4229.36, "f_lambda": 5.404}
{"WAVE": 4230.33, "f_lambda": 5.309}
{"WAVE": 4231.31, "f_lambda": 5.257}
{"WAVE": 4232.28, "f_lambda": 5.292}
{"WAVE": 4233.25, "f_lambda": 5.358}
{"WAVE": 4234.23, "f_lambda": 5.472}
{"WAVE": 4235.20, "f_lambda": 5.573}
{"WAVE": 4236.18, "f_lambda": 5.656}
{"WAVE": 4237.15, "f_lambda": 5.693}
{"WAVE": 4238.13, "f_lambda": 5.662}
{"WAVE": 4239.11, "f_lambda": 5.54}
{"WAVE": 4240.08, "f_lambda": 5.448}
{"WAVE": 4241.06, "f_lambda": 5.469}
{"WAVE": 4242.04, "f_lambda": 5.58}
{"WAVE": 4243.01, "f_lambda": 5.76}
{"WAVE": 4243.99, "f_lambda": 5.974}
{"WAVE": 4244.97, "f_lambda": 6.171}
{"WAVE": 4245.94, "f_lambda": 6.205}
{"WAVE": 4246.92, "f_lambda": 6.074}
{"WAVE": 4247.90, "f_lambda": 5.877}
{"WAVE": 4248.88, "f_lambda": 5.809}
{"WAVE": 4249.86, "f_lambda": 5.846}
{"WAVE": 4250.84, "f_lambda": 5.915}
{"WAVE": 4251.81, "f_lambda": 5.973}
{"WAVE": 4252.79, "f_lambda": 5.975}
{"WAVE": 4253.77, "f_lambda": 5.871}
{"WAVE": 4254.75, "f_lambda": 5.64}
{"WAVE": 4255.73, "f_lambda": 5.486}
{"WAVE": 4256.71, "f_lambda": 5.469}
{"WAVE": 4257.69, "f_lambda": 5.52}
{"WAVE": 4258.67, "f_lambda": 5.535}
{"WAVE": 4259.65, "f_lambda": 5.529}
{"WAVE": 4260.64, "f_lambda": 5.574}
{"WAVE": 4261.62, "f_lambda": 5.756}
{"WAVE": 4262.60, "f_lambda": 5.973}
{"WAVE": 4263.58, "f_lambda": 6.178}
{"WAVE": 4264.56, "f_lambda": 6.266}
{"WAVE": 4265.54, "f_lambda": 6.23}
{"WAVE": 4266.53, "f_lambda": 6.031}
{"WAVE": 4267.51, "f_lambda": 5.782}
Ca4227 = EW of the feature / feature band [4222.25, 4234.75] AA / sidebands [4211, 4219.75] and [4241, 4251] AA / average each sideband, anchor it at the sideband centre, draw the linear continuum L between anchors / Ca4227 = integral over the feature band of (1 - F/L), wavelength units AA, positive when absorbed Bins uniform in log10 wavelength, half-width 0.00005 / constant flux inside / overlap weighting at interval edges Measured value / 1.4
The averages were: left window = 5.92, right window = 5.89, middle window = 5.26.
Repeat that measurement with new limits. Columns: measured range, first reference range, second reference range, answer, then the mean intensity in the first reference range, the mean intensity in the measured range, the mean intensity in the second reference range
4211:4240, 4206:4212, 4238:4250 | 1.4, 5.85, 5.54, 5.8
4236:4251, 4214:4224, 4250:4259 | -0.2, 5.76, 5.79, 5.72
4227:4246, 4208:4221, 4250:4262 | 0.7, 5.87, 5.56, 5.69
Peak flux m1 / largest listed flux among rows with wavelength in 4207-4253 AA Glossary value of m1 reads 6.267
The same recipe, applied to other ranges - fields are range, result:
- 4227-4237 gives 5.656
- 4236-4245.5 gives 6.171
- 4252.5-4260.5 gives 5.975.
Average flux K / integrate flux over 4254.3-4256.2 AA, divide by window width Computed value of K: 5.56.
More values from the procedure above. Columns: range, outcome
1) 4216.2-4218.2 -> 6.17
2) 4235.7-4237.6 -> 5.69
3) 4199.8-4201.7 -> 5.09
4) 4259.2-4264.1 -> 5.8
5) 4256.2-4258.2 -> 5.5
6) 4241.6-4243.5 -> 5.69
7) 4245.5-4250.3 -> 5.95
